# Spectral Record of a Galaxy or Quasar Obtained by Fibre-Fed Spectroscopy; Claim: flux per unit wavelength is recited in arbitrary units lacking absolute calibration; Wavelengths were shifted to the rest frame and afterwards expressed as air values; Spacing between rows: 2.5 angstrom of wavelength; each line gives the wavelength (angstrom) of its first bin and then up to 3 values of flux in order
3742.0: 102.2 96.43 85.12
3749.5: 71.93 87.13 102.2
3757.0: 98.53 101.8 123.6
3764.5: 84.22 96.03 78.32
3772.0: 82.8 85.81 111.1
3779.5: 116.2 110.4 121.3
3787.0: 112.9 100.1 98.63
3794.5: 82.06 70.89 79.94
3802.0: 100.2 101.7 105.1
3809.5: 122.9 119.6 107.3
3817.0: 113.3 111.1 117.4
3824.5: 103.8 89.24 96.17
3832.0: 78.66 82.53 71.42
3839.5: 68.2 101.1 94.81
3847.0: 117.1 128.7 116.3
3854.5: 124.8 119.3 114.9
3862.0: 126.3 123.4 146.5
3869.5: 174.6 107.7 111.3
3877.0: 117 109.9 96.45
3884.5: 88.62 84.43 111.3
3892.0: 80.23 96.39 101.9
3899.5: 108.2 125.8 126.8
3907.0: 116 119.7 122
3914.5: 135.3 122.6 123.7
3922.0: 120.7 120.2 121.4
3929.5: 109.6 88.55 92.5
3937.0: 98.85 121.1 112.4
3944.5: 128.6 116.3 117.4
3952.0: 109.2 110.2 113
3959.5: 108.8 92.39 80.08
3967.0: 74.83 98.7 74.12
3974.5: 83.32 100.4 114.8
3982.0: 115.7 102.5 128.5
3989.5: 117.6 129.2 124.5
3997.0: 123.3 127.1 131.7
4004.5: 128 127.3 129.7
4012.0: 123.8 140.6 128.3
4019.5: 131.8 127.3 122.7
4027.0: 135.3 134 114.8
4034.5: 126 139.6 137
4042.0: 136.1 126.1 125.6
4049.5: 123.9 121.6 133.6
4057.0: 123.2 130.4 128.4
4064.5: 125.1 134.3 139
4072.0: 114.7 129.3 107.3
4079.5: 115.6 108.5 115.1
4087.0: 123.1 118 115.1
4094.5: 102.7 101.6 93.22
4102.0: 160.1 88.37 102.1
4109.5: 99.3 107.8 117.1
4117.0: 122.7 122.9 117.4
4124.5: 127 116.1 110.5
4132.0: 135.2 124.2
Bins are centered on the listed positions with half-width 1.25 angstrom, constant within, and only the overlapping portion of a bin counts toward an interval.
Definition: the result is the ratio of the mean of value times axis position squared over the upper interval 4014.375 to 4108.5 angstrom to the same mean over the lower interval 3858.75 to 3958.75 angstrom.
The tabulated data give 1.2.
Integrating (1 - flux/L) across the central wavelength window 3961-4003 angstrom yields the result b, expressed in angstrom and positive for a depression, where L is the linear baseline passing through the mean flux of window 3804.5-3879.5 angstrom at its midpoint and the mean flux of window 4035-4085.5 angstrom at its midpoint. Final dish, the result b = 4.7 angstrom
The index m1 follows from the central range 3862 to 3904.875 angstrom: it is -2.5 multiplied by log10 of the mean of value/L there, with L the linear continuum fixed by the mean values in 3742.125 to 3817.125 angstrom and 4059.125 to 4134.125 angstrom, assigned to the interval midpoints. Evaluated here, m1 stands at -0.077 mag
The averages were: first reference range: 98.8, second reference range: 118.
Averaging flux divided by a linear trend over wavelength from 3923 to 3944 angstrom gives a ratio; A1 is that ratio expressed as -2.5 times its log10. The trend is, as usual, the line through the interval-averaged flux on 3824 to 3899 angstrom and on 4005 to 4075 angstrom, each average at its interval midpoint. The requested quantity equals 0.06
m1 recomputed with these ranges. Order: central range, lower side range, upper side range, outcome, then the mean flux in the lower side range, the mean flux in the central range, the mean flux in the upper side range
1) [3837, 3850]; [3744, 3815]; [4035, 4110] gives 0.06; 98.3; 97.5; 121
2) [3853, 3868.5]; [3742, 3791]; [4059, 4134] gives -0.21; 98.3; 126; 118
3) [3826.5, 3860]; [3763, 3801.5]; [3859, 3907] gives 0.07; 95.7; 100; 113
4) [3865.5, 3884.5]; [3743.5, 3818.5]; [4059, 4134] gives -0.16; 99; 121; 118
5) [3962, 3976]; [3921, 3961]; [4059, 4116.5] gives 0.32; 112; 83.4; 116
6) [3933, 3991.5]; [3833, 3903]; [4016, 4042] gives 0.15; 109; 105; 130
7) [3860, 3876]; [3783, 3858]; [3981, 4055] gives -0.21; 102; 131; 127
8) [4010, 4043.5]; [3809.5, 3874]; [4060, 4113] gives -0.14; 110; 131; 116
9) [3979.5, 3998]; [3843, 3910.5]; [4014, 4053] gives 0.05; 114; 120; 129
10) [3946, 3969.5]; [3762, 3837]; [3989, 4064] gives 0.17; 99.2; 102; 128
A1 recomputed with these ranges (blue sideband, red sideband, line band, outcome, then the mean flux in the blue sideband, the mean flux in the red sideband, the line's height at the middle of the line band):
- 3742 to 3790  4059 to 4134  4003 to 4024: -0.15 mag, 98.3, 118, 113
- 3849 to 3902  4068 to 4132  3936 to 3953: -0.01 mag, 114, 115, 114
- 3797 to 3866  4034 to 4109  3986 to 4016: -0.10 mag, 105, 121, 116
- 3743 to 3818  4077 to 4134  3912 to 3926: -0.18 mag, 98.9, 114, 106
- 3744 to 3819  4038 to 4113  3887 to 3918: -0.05 mag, 99.1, 120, 108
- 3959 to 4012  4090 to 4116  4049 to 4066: -0.16 mag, 110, 109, 110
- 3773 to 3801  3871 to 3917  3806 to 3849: 0.02 mag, 98.9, 109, 103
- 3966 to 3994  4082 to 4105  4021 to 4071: -0.18 mag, 104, 114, 110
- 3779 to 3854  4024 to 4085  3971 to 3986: 0.19 mag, 101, 126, 118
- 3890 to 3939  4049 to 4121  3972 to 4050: -0.07 mag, 112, 118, 116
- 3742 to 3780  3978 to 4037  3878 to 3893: 0.15 mag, 94.6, 126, 110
